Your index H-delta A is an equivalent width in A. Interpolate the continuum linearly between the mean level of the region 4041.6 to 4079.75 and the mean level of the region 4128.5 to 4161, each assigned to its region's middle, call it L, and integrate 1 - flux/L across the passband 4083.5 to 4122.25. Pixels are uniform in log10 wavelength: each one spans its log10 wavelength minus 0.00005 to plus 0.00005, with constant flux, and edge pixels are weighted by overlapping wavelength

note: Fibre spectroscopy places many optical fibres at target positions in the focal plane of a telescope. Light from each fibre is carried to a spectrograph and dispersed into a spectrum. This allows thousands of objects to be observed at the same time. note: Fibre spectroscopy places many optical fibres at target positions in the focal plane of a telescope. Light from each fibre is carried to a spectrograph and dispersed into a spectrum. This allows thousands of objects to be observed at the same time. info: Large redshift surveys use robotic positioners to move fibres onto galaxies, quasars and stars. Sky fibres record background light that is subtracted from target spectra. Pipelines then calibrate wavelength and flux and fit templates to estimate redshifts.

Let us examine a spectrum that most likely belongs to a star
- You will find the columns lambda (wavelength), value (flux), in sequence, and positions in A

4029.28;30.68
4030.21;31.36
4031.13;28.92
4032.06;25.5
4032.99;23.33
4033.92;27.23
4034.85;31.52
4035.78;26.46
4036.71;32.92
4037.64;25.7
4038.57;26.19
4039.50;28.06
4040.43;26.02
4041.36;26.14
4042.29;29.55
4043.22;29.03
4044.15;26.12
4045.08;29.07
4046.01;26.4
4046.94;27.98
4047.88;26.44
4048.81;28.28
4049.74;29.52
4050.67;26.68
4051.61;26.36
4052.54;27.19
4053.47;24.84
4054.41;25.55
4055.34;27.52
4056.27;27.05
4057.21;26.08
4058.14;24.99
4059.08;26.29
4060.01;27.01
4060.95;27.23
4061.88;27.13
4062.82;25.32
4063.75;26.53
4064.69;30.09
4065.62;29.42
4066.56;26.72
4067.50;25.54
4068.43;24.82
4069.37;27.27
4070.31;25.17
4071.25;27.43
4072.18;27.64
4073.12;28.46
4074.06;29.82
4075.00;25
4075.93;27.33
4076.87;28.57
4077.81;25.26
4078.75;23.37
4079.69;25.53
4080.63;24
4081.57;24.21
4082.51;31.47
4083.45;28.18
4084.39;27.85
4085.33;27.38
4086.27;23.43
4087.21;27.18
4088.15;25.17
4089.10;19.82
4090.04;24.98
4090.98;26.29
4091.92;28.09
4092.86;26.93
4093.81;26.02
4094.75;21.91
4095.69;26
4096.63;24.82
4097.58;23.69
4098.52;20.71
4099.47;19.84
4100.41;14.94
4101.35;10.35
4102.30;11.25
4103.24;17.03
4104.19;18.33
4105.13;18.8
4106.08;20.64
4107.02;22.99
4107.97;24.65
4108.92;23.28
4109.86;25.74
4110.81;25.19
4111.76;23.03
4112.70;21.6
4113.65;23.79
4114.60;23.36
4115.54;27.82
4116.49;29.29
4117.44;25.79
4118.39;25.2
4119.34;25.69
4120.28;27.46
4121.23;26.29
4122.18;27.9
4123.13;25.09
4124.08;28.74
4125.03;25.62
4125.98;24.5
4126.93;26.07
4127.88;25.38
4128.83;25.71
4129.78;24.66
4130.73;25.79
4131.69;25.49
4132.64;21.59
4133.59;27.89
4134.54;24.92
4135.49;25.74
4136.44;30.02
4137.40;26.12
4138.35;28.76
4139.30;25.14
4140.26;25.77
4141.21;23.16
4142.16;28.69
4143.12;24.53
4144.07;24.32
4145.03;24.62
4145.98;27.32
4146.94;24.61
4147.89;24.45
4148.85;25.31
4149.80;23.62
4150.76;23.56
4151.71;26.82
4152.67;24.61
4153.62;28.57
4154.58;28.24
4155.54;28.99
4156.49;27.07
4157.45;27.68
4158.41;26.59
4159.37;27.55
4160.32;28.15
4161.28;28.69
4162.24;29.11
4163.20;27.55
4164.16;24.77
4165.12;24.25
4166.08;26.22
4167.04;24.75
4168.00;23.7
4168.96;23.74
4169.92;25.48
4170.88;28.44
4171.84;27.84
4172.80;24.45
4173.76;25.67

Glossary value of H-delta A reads 4.52 A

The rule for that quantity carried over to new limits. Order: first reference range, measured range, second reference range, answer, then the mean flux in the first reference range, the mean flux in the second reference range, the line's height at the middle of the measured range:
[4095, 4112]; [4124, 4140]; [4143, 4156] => -1.46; 20.6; 25.7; 23.8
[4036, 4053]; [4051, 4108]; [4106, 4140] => 4.10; 27.6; 25.5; 26.7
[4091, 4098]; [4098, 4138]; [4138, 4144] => 3.04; 25.4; 25.8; 25.6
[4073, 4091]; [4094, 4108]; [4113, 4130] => 3.42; 26.1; 26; 26.1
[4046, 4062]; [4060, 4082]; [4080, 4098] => -0.30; 26.8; 25.7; 26.2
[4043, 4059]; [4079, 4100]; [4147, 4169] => 1.26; 27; 26.3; 26.7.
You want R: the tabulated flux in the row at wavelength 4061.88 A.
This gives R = 27.13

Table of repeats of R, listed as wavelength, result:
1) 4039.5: 28.06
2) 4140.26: 25.77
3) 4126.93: 26.07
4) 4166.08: 26.22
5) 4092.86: 26.93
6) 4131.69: 25.49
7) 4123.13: 25.09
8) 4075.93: 27.33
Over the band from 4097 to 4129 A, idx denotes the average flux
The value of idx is 23.1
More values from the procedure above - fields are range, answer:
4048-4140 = 25.2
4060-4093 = 26.5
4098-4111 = 19.5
